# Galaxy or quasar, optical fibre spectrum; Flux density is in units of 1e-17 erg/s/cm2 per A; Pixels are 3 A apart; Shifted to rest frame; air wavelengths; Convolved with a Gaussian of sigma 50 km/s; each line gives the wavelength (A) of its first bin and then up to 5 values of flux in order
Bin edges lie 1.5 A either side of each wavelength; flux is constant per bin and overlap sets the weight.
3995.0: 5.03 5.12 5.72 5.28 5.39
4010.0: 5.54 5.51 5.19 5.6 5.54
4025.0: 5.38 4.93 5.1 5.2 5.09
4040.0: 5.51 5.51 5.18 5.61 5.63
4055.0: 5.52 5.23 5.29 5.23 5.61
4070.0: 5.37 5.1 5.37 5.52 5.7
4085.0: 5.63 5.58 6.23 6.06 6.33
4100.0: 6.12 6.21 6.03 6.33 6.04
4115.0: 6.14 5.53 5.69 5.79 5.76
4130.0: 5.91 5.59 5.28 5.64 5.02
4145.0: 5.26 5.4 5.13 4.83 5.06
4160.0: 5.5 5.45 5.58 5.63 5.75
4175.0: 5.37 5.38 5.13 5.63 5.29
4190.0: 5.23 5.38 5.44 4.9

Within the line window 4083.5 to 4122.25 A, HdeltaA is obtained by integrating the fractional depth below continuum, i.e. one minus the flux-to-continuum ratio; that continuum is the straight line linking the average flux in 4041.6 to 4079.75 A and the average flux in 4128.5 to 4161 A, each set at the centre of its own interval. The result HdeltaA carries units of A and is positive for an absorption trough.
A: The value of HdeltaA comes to -4.6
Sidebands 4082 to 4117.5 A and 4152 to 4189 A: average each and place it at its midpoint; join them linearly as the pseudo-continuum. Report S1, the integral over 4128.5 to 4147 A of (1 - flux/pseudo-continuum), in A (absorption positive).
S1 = 0.8 A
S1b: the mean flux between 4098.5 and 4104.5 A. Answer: 6.16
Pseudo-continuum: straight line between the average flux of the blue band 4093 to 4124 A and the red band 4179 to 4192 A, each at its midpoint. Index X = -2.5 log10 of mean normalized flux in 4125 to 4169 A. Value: 0.05 mag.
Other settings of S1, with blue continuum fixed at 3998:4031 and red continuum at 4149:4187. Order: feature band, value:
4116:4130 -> -0.94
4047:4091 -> -0.85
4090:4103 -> -1.97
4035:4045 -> 0.05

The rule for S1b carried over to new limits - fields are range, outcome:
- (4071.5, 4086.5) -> 5.46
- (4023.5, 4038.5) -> 5.14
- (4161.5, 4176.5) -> 5.56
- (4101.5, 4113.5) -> 6.15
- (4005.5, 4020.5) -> 5.45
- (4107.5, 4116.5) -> 6.17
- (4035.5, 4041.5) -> 5.3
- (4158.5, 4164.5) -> 5.48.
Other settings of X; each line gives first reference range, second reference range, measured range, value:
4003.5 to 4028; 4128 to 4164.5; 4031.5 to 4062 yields 0.004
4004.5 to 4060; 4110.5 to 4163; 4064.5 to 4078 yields 0.012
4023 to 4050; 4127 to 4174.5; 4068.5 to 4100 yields -0.074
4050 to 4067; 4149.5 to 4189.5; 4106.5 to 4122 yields -0.110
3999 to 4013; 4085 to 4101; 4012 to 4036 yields 0.057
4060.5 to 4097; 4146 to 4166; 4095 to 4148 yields -0.075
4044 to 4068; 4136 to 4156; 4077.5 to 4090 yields -0.056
